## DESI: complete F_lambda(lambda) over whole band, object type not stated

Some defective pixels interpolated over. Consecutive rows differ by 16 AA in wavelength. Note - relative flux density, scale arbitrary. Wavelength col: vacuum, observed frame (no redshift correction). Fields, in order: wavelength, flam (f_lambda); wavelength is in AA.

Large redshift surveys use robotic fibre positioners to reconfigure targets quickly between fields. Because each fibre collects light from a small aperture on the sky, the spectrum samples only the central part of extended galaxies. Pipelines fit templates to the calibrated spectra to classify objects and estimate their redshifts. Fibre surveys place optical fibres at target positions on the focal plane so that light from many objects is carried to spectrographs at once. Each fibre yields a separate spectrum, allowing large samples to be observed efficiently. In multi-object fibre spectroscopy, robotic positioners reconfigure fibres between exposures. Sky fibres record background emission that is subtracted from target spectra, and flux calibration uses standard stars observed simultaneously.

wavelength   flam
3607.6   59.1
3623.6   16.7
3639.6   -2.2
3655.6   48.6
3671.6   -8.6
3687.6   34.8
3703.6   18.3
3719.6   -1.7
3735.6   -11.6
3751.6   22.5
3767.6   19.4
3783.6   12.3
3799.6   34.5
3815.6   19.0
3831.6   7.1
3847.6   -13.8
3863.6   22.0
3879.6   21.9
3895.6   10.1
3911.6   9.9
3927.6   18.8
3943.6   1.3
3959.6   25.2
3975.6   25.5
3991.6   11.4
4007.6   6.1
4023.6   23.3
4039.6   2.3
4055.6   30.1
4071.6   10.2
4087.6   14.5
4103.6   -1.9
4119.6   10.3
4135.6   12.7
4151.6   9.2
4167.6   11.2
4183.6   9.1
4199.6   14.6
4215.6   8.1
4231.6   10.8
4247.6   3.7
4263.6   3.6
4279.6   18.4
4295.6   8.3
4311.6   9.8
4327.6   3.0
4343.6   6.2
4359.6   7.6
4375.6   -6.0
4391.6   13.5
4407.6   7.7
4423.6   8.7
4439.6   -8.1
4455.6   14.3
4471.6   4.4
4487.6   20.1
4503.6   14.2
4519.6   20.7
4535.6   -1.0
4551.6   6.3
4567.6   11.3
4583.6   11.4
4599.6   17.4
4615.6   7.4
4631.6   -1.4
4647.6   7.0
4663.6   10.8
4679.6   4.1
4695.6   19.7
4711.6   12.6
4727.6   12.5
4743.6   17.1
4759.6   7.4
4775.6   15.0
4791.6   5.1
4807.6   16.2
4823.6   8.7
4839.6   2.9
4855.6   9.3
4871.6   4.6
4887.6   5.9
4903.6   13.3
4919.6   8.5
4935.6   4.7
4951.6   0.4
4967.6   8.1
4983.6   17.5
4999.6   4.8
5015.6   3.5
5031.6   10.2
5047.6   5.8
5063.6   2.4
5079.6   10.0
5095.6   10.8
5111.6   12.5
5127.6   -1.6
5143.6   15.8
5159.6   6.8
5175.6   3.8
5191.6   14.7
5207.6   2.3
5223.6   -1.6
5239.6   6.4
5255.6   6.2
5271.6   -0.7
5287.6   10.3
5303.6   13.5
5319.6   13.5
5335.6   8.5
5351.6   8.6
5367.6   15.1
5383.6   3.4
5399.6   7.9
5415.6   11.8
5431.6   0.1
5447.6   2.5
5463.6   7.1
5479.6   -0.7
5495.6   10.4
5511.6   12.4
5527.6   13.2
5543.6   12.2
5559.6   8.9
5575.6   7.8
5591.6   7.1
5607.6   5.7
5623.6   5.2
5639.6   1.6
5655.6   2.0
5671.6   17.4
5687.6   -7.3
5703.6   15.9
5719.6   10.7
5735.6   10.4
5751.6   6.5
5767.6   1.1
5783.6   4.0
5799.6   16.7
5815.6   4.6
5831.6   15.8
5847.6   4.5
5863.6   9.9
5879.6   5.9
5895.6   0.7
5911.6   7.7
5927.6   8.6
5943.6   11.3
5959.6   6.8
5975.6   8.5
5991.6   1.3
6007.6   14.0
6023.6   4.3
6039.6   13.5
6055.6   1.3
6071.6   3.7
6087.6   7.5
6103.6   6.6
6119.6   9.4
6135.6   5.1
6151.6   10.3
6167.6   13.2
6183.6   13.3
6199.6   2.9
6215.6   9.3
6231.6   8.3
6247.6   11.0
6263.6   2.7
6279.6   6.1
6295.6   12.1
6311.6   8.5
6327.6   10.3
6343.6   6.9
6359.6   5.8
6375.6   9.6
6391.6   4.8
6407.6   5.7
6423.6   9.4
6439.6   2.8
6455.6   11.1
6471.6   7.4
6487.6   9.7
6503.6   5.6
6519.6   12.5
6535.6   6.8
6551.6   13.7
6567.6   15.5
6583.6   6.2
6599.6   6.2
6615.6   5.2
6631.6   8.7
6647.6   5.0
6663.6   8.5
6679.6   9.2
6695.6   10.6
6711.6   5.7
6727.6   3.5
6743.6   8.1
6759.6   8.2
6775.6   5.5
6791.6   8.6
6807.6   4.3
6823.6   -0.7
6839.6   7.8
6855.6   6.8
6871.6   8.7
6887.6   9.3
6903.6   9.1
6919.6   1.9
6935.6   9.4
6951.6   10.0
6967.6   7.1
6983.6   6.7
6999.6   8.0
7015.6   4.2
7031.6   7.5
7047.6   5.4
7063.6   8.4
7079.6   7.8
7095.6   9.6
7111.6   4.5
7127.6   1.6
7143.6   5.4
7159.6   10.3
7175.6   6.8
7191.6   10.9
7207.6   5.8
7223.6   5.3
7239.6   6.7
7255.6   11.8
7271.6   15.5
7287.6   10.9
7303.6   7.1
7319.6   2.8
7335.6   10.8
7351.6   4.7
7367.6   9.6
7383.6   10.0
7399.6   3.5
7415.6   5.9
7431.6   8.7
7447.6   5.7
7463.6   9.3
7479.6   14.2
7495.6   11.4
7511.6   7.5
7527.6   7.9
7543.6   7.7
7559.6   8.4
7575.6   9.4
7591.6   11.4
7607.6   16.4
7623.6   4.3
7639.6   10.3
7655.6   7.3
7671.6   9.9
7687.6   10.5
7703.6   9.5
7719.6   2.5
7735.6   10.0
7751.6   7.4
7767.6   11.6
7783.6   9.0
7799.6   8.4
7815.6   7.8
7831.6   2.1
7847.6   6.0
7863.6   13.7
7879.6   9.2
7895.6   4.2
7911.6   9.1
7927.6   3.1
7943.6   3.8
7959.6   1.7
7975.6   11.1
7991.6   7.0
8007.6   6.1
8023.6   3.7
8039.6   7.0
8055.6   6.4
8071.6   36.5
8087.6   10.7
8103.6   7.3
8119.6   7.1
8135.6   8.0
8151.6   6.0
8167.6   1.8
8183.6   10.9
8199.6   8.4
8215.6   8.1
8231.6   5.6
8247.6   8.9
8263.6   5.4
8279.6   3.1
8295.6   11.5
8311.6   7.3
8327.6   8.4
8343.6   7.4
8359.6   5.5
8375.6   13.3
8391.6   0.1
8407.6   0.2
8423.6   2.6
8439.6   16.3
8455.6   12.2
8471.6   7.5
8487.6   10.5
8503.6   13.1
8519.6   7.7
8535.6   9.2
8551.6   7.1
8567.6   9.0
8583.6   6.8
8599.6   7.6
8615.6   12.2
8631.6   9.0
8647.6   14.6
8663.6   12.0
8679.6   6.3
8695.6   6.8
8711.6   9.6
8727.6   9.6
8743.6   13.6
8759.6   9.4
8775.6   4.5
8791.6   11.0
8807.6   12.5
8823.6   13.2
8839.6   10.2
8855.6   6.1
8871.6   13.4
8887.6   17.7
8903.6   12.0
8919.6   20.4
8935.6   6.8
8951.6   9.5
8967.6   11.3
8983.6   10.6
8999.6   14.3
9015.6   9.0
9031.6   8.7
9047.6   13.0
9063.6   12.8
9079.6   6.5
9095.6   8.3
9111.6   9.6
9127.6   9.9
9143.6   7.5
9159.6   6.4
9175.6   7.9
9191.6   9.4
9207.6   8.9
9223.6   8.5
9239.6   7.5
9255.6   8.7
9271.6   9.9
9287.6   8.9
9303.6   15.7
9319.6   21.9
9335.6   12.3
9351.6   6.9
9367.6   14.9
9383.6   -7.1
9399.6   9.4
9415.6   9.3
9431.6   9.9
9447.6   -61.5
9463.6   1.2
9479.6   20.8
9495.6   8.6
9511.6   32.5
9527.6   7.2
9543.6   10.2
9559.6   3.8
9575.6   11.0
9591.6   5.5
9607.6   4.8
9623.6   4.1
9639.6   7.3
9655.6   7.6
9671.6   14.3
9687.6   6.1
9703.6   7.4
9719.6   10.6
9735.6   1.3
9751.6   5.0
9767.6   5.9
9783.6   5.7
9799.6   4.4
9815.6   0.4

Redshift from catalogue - 1.166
